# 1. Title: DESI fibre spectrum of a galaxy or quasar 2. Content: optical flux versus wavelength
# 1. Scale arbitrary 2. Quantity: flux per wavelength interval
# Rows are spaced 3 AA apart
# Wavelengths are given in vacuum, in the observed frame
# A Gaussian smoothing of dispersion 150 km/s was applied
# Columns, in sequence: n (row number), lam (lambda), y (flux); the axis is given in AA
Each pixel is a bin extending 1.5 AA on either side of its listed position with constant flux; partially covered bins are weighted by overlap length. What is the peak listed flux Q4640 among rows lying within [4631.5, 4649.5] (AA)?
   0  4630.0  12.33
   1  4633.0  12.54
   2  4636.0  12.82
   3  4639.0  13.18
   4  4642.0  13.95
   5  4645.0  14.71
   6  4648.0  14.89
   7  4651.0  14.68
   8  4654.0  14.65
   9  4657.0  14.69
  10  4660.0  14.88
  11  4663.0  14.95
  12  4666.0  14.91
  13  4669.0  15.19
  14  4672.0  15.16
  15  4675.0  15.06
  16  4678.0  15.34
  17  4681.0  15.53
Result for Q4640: 14.89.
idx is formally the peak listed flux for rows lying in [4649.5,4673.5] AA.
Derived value 15.19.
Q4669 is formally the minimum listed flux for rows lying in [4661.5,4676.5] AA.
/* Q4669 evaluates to 14.91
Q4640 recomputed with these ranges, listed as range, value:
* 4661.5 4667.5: 14.95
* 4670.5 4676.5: 15.16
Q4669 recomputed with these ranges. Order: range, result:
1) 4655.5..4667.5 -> 14.69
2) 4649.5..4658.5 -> 14.65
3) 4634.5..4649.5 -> 12.82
